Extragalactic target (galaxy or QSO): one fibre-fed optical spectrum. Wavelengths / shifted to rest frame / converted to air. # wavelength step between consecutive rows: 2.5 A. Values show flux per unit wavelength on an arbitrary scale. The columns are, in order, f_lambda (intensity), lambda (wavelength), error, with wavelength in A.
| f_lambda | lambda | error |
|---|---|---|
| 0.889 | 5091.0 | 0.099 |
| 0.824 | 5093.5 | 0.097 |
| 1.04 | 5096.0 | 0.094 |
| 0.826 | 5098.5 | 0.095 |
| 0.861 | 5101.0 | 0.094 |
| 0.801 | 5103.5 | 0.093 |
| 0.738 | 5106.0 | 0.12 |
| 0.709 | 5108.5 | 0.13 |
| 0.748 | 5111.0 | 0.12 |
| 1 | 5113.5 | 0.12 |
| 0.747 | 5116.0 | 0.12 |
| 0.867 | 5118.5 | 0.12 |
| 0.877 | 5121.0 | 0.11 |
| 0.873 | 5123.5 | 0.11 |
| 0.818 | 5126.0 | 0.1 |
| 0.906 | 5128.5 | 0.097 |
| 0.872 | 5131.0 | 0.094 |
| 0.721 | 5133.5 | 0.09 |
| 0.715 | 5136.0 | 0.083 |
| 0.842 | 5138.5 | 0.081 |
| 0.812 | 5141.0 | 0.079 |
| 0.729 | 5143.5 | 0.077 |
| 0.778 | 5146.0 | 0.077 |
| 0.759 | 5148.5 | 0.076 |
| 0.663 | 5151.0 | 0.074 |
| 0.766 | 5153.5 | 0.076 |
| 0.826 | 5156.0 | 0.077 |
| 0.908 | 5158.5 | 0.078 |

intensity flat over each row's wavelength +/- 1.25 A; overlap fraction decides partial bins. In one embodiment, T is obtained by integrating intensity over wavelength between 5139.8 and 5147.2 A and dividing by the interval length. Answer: 0.773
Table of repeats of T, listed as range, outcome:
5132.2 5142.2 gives 0.773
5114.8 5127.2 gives 0.837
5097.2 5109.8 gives 0.788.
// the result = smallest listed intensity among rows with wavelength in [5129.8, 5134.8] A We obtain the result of 0.721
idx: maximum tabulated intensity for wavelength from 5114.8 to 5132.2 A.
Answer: 0.906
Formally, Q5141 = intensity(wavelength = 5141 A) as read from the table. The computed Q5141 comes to 0.812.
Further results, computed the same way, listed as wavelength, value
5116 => 0.747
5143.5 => 0.729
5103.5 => 0.801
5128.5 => 0.906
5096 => 1.04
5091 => 0.889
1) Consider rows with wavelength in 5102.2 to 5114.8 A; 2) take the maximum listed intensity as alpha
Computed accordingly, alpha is 1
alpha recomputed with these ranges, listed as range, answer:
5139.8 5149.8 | 0.812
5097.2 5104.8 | 0.861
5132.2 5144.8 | 0.842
